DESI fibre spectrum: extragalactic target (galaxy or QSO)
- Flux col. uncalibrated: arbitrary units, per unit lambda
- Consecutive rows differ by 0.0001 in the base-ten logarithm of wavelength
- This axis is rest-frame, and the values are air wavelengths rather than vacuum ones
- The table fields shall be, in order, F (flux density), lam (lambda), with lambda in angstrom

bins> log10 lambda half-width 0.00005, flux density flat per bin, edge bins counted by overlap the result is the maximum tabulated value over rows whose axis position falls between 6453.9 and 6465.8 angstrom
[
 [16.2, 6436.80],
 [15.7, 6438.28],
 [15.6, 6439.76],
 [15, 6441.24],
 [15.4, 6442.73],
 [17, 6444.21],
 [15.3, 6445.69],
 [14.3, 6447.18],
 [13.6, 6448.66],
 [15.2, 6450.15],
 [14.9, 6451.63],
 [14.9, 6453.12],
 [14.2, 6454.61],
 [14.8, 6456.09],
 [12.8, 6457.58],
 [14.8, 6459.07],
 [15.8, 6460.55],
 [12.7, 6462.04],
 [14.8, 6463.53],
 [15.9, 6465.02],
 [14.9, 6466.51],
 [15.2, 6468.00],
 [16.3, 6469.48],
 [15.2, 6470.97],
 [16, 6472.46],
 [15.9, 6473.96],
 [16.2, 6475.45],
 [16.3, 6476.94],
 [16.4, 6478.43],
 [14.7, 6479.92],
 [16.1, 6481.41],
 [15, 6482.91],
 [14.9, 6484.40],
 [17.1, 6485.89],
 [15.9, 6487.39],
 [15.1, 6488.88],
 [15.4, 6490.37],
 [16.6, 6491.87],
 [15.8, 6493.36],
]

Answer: 15.9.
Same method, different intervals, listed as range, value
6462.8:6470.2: 16.3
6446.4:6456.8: 15.2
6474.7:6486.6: 17.1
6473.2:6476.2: 16.2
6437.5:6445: 17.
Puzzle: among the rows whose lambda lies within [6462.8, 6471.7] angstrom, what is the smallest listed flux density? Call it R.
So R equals 14.8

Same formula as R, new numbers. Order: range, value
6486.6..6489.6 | 15.1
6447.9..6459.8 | 12.8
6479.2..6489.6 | 14.7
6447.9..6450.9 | 13.6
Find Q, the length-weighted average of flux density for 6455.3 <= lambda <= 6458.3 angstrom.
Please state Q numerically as 13.8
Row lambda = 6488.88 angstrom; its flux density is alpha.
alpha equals 15.1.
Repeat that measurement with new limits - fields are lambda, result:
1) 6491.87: 16.6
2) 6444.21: 17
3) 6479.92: 14.7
